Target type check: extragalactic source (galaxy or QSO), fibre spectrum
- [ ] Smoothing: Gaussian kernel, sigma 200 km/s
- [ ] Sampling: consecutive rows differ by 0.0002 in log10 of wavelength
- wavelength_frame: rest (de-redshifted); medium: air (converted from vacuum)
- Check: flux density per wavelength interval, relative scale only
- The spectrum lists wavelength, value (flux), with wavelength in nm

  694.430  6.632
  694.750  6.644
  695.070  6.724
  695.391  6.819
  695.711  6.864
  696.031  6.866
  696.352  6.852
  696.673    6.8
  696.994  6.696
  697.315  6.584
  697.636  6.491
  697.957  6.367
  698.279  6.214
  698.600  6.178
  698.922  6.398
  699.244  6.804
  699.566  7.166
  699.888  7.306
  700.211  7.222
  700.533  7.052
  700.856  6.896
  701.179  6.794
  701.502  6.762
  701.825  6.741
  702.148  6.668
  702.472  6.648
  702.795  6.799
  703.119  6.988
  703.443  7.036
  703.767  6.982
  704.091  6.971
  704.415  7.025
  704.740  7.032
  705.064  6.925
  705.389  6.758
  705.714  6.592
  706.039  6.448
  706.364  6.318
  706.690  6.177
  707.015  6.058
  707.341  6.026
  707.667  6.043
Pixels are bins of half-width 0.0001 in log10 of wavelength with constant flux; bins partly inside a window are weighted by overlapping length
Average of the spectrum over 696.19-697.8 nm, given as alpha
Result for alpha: 6.68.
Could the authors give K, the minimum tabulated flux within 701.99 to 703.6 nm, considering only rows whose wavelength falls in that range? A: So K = 6.648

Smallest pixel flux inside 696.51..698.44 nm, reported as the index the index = 6.214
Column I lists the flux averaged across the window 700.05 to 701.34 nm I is 6.99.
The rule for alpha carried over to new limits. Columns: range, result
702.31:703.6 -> 6.87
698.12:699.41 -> 6.4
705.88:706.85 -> 6.31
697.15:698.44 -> 6.42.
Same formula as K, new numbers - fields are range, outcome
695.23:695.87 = 6.819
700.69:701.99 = 6.741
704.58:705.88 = 6.592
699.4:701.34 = 6.794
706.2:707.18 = 6.058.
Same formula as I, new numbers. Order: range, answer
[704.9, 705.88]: 6.76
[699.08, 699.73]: 6.99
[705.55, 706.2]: 6.52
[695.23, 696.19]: 6.85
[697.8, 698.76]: 6.25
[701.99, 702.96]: 6.7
